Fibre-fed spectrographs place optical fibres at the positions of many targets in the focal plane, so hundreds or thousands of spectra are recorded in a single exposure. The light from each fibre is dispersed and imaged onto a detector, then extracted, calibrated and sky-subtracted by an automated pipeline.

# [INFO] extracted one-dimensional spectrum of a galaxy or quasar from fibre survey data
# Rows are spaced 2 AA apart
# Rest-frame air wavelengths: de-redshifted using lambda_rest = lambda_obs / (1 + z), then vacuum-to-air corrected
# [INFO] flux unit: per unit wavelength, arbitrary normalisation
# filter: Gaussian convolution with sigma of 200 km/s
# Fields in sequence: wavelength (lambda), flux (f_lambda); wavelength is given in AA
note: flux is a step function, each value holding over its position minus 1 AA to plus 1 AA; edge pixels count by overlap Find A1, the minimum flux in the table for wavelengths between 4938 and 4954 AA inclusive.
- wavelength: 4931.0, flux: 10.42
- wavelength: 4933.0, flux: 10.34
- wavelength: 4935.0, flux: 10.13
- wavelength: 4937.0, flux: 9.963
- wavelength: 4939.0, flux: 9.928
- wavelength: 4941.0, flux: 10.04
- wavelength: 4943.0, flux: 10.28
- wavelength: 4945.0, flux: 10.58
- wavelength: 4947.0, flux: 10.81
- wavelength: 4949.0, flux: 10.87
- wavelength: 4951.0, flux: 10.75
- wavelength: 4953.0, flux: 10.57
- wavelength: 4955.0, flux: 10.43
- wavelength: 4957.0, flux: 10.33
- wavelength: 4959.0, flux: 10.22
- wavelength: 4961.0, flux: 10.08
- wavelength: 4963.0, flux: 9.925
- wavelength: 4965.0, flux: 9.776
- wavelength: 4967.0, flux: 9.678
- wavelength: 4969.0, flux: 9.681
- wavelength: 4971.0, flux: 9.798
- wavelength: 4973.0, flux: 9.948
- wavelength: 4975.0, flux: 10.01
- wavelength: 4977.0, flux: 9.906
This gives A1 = 9.928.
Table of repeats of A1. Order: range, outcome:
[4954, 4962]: 10.08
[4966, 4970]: 9.678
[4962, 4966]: 9.776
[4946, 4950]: 10.81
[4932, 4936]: 10.13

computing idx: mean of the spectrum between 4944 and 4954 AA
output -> 10.7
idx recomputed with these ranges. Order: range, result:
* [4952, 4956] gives 10.5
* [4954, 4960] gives 10.3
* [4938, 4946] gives 10.2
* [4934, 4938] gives 10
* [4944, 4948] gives 10.7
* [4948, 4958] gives 10.6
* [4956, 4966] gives 10.1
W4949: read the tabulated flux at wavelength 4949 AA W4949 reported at 10.87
